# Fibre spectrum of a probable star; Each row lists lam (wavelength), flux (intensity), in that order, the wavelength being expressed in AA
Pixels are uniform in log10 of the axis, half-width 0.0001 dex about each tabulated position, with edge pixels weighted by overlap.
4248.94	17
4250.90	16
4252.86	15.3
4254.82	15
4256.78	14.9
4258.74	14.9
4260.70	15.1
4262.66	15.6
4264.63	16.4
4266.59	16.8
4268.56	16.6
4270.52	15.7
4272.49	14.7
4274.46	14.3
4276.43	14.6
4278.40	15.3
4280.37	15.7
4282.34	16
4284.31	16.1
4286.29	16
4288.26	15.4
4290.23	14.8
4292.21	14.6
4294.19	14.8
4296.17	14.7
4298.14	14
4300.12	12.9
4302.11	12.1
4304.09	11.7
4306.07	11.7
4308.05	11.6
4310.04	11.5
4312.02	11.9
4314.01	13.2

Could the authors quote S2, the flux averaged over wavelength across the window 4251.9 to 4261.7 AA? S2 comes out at 15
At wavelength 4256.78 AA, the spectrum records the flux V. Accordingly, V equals 14.9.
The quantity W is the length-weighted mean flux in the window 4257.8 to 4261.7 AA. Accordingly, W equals 15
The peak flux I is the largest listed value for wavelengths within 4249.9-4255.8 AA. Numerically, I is 16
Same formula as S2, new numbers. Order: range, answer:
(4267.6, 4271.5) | 16.2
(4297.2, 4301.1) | 13.4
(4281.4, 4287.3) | 16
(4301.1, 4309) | 11.8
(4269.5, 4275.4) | 14.9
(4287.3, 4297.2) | 14.9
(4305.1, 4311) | 11.6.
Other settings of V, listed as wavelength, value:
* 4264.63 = 16.4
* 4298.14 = 14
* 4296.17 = 14.7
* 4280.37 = 15.7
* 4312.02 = 11.9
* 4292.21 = 14.6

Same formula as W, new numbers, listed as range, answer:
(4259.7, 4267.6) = 16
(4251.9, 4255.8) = 15.1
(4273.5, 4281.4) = 15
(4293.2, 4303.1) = 13.7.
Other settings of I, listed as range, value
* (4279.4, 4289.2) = 16.1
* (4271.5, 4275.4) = 14.7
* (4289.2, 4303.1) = 14.8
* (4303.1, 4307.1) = 11.7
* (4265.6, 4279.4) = 16.8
